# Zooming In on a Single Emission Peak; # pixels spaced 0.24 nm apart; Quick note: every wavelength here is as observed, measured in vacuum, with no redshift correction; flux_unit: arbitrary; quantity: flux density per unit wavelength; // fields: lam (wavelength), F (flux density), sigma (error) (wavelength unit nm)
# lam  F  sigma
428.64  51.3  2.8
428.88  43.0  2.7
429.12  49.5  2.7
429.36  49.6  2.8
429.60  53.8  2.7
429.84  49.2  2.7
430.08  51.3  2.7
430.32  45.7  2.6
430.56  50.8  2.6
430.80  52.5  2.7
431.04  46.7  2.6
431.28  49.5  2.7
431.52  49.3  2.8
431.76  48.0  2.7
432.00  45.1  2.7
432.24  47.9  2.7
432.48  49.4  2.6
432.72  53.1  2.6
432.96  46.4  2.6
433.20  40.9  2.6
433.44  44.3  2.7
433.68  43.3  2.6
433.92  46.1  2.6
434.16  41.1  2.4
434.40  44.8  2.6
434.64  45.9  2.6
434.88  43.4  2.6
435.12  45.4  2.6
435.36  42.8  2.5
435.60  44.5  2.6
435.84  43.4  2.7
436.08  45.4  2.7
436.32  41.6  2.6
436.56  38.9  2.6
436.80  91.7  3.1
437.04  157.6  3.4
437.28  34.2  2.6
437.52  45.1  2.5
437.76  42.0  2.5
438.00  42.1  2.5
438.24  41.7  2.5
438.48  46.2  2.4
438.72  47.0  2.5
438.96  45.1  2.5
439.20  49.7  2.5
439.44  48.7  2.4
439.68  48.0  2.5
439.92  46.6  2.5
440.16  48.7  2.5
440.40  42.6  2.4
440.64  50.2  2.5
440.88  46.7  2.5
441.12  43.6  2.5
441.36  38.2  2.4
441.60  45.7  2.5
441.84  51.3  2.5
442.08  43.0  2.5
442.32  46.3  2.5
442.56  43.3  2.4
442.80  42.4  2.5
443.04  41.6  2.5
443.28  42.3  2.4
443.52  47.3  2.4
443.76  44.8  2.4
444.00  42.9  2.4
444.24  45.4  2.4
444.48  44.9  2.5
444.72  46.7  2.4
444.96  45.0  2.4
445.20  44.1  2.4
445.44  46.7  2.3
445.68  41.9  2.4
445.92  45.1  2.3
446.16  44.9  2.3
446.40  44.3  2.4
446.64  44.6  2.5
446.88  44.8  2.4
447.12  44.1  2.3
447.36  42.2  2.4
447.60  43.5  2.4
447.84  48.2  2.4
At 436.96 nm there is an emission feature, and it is Hgamma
